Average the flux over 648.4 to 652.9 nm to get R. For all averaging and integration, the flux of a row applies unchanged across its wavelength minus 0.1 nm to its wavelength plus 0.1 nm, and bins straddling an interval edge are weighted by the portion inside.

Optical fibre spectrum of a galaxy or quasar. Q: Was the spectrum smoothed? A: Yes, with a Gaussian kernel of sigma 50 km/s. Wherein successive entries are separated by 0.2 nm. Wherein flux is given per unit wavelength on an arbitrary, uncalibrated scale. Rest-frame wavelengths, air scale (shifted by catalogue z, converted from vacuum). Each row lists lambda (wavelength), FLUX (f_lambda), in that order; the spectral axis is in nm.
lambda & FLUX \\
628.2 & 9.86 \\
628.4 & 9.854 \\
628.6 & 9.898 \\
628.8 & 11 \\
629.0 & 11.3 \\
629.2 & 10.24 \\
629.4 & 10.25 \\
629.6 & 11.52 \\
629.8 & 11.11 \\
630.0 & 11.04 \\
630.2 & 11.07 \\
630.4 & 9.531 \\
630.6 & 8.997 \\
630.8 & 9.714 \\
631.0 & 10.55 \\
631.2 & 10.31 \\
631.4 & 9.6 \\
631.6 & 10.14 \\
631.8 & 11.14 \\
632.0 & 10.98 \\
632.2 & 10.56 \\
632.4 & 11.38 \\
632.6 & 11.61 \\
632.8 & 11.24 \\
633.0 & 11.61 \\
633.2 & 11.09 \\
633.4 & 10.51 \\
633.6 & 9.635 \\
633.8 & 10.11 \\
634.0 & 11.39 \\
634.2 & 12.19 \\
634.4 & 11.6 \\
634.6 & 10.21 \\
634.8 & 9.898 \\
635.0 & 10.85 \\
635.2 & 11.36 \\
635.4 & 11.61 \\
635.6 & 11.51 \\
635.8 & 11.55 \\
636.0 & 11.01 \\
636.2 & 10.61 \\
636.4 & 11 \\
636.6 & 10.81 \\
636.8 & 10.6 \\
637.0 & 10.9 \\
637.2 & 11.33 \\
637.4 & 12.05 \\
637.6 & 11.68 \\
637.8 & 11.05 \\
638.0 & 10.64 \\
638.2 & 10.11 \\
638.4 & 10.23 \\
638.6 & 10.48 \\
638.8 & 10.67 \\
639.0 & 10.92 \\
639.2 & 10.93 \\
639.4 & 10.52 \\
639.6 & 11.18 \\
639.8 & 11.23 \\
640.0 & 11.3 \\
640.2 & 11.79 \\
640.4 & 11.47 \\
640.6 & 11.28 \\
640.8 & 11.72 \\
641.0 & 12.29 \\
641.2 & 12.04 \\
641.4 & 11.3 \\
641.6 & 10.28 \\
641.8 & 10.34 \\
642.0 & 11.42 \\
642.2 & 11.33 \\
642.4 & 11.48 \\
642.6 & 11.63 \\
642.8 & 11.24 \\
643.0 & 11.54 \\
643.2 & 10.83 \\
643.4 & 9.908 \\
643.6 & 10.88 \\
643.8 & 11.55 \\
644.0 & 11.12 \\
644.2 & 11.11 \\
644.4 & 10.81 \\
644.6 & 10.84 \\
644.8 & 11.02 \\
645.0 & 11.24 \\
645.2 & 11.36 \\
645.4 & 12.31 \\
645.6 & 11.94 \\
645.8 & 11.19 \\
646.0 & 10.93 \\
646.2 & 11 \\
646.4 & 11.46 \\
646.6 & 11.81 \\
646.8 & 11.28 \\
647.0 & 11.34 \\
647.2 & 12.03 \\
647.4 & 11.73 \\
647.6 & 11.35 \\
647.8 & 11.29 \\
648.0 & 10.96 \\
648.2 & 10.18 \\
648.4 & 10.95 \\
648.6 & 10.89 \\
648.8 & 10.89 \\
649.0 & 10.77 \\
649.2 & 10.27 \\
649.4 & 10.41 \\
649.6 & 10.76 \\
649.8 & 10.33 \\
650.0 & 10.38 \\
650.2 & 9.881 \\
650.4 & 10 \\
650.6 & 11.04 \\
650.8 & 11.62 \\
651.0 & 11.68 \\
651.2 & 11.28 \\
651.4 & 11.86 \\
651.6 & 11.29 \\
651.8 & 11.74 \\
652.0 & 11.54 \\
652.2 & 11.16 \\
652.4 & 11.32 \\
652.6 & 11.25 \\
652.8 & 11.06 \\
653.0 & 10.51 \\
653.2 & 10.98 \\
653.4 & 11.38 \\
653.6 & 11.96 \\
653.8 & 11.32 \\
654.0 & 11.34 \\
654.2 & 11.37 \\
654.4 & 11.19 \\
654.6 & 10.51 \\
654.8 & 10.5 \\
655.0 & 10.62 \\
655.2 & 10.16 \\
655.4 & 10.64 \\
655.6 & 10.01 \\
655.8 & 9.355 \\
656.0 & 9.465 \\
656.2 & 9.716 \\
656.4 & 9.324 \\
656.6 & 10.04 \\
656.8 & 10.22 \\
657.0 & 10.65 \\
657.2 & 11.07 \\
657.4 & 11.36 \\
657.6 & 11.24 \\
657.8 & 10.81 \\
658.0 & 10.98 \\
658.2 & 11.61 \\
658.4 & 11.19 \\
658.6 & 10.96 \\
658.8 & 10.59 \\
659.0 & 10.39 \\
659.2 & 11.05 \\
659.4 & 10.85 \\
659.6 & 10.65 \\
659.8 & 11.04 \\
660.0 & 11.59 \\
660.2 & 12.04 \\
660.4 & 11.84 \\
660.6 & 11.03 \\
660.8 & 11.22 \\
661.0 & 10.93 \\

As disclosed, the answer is 11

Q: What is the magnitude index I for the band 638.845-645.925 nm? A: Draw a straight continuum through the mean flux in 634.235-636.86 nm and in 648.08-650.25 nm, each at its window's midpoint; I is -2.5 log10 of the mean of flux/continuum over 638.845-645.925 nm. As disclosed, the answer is -0.046 mag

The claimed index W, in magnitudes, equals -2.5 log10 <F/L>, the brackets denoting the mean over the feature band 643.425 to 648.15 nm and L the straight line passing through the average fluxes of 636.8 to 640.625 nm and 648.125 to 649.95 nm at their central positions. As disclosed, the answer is -0.05 mag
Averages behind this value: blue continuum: 11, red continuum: 10.6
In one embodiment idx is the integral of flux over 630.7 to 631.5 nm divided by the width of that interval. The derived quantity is 10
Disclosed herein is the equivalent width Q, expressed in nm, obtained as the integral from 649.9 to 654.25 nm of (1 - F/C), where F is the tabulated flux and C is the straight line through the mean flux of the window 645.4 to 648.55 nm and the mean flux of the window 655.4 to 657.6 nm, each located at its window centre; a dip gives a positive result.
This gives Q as -0.19 nm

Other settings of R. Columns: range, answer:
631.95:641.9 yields 11.1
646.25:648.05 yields 11.5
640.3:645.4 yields 11.2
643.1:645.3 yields 11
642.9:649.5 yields 11.1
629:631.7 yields 10.3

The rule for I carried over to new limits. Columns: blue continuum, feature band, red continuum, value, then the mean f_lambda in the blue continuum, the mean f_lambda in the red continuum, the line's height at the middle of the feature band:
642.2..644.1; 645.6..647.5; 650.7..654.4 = -0.02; 11.1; 11.4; 11.2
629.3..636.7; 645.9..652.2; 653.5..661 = -0.03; 10.8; 10.8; 10.8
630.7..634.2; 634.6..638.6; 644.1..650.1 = -0.01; 10.7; 11.1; 10.8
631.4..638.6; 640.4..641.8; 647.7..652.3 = -0.05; 11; 10.9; 10.9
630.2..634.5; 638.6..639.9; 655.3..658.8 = -0.03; 10.7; 10.5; 10.6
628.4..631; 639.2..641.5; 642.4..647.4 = -0.04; 10.5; 11.3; 11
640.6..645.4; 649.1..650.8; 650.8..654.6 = 0.08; 11.2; 11.3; 11.3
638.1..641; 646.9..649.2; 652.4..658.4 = -0.02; 11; 10.7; 10.9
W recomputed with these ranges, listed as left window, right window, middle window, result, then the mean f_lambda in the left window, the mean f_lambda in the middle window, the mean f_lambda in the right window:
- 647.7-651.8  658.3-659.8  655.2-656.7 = 0.11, 10.9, 9.82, 10.8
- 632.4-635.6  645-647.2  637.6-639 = 0.05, 11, 10.6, 11.5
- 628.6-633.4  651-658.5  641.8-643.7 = -0.03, 10.7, 11.1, 10.9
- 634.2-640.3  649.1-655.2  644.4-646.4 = -0.03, 11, 11.3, 11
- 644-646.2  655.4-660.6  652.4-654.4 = -0.03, 11.3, 11.2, 10.7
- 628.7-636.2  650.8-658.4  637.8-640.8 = -0.01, 10.8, 10.9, 10.9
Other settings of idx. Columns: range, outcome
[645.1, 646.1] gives 11.5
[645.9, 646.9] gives 11.3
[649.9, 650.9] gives 10.6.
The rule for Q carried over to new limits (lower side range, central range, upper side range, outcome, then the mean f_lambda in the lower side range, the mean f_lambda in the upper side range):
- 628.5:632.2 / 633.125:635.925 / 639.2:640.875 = -0.04 nm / 10.5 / 11.3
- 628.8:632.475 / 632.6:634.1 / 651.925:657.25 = -0.04 nm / 10.5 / 10.7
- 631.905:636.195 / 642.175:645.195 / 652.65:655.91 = -0.05 nm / 11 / 10.8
